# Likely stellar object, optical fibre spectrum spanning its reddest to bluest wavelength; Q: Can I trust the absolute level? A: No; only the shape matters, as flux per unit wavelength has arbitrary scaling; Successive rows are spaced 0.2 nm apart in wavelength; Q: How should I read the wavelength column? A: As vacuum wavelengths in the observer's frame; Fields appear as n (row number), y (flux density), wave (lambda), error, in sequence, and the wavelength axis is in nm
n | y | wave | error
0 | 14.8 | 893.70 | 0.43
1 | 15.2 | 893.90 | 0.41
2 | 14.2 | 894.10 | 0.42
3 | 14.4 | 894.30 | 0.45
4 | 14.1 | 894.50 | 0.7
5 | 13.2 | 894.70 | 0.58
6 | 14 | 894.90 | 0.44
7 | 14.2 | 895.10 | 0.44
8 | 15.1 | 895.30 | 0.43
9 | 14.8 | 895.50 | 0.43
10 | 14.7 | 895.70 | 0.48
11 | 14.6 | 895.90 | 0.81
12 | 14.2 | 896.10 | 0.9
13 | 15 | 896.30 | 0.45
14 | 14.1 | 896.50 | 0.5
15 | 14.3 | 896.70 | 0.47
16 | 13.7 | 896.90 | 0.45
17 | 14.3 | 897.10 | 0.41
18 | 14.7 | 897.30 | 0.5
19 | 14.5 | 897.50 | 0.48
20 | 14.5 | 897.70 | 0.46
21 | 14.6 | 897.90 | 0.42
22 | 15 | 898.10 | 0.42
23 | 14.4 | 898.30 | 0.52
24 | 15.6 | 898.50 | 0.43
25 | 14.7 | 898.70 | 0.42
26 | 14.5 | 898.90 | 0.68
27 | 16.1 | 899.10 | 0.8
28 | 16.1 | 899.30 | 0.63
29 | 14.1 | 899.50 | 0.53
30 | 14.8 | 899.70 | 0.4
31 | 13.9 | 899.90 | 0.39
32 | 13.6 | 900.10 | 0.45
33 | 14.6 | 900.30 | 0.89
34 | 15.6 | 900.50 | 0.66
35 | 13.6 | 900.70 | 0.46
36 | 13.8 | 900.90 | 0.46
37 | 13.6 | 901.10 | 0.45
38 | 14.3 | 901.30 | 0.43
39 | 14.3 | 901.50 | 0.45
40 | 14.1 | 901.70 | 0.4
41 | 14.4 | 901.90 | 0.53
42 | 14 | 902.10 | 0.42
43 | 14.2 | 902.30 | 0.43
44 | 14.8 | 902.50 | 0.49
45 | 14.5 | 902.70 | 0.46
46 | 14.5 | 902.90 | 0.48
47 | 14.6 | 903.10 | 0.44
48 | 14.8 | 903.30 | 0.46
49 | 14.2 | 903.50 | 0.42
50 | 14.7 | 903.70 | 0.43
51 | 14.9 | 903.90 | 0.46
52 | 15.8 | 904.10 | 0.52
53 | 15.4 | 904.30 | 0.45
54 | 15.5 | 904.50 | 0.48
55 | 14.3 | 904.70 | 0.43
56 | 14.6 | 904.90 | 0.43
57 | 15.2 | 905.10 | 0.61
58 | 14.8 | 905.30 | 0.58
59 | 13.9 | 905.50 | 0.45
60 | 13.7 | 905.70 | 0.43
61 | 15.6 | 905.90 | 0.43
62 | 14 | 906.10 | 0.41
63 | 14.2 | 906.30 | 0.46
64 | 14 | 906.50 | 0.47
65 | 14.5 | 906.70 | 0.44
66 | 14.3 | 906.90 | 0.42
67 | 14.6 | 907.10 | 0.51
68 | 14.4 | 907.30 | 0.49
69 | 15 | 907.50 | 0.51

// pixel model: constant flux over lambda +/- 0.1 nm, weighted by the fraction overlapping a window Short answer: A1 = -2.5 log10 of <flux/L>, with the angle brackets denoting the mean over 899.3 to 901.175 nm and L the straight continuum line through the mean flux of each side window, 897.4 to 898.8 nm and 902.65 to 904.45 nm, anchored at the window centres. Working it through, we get 0.04 mag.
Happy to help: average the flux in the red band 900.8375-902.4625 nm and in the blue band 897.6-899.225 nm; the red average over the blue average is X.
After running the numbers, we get 0.95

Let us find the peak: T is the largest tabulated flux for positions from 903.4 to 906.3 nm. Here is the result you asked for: 15.8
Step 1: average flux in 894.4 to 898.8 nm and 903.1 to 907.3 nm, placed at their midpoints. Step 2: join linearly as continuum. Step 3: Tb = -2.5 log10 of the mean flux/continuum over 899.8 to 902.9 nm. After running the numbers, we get 0.025 mag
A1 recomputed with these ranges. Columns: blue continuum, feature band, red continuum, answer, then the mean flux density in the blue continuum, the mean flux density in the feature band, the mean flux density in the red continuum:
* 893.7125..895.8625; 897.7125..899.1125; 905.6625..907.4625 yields -0.035 mag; 14.4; 14.9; 14.4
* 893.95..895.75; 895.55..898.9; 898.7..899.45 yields 0.025 mag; 14.3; 14.6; 15.4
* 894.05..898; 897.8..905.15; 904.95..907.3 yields -0.017 mag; 14.4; 14.6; 14.4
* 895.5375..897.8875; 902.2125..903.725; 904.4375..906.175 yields 0.002 mag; 14.4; 14.5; 14.6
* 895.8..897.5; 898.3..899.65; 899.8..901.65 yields -0.064 mag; 14.4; 15.1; 14.1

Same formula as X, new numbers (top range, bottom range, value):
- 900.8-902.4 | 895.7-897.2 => 0.98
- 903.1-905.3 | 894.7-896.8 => 1.03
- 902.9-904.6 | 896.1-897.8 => 1.04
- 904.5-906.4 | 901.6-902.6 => 1.02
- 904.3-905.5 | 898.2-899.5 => 0.98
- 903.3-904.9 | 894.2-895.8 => 1.04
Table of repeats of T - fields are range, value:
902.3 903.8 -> 14.8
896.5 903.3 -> 16.1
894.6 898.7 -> 15.6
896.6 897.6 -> 14.7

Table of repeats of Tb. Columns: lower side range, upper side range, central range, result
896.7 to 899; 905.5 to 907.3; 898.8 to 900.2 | -0.01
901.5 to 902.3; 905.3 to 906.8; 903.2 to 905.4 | -0.05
